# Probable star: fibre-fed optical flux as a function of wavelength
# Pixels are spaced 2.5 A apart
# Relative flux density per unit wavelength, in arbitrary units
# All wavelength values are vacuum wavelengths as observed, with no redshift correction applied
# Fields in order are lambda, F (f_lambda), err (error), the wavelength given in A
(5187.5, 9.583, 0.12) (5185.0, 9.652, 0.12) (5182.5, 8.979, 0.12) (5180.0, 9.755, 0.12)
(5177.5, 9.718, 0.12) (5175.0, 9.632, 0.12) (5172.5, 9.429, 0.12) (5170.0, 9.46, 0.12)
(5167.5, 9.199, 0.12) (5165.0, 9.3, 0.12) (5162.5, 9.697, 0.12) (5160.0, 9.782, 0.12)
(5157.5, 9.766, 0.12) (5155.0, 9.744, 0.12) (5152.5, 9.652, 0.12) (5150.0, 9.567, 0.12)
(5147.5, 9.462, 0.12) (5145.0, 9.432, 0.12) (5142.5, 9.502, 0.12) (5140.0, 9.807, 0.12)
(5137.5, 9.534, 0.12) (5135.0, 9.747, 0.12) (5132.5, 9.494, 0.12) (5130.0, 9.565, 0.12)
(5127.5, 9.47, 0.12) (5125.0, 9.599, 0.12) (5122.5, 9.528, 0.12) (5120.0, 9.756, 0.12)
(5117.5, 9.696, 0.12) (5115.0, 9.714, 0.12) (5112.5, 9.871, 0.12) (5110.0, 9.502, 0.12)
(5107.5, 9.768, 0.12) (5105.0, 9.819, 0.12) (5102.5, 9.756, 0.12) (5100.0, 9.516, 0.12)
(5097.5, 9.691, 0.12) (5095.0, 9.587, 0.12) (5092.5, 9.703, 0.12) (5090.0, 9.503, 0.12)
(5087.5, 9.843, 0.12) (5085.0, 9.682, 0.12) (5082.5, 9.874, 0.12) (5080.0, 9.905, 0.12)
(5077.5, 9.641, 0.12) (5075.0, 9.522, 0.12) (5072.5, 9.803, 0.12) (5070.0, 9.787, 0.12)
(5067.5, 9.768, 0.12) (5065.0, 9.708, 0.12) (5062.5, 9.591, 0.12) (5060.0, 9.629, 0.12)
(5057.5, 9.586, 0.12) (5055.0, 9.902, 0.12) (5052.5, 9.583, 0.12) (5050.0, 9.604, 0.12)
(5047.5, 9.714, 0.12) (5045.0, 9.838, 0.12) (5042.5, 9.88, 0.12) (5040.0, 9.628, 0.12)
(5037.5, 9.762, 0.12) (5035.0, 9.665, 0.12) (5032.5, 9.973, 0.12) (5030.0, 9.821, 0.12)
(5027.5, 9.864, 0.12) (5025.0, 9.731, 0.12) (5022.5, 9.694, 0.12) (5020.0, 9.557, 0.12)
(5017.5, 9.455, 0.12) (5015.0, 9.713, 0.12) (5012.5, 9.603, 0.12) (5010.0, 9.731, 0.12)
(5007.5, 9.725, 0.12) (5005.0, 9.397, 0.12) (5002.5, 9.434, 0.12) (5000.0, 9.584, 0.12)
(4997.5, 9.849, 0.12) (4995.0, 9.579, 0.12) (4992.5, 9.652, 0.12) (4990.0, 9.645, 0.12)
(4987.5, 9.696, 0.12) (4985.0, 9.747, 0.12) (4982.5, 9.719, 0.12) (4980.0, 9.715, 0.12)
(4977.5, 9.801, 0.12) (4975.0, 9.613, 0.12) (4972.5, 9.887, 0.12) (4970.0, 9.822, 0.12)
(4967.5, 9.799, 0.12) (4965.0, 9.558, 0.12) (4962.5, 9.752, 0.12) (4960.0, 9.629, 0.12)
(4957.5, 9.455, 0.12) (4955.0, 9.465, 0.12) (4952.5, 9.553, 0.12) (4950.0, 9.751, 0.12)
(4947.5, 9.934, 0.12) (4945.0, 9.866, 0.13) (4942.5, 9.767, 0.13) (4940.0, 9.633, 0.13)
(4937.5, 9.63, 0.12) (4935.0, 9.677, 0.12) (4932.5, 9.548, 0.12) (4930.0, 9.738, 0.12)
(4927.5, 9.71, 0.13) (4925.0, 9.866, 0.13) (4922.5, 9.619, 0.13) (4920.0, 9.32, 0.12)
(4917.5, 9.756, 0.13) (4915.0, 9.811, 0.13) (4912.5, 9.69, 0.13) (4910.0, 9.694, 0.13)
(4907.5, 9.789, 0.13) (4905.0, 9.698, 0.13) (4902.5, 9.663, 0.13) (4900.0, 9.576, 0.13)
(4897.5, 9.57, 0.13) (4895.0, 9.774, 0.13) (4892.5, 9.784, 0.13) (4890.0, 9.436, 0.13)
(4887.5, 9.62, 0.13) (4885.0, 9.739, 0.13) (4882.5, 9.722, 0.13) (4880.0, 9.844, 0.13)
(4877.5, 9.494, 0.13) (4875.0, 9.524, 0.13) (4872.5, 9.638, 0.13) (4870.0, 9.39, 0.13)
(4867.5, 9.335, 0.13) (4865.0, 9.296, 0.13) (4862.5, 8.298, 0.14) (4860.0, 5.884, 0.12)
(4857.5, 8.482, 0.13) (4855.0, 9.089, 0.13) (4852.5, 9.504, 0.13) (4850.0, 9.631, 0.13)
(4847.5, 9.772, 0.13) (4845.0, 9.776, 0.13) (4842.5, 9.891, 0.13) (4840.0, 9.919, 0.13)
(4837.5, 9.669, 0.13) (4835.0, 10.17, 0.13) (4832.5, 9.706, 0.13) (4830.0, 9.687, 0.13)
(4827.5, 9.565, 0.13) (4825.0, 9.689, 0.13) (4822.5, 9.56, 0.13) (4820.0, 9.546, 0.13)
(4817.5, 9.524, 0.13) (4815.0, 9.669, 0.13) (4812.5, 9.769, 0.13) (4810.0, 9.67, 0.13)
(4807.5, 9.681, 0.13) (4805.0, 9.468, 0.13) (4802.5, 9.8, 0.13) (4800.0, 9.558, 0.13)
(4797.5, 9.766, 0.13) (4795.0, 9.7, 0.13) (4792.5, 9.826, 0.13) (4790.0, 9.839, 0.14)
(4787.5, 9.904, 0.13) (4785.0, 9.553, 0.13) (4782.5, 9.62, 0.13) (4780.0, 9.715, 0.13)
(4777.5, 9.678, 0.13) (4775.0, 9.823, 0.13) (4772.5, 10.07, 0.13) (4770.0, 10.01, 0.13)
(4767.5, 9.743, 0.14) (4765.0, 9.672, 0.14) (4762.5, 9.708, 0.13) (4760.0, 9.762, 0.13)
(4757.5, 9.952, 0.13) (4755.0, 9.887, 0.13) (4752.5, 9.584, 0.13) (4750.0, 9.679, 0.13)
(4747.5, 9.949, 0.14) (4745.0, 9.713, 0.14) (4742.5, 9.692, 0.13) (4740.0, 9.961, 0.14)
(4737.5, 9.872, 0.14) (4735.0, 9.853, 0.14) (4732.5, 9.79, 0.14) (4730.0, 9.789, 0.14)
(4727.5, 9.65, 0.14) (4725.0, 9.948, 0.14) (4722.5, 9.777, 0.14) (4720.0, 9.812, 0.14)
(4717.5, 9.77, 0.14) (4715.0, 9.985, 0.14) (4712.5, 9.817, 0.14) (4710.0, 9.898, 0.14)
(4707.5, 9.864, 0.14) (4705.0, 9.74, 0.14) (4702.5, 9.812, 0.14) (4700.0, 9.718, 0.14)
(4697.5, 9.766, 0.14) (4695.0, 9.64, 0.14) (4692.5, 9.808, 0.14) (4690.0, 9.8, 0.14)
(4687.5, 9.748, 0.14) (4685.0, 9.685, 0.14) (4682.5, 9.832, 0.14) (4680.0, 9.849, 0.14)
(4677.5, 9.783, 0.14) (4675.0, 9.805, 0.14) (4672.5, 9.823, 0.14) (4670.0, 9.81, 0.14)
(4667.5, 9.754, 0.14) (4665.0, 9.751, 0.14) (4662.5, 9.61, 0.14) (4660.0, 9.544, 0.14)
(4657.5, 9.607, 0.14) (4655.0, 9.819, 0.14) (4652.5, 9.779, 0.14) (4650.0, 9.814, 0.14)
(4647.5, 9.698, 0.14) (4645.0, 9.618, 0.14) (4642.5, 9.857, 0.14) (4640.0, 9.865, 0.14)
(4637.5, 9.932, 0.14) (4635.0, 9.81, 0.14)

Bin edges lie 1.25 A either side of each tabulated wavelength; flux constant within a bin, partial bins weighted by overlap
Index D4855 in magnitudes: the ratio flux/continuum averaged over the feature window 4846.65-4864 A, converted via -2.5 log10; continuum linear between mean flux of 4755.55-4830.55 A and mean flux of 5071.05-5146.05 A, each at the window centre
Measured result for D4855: 0.13 mag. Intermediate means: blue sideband 9.72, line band 8.65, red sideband 9.66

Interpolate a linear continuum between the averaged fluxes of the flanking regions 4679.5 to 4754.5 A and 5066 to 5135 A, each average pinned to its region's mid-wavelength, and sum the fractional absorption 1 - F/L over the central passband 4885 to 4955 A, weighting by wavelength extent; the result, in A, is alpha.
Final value 0.4 A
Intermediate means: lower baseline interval 9.79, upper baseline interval 9.68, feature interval 9.68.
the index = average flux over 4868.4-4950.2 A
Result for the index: 9.67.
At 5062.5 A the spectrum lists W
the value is 9.591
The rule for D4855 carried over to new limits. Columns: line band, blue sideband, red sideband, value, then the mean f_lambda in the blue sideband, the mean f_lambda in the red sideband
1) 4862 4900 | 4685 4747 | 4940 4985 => 0.02 mag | 9.8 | 9.71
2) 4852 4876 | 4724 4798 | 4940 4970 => 0.11 mag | 9.79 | 9.69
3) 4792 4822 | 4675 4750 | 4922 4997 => 0.01 mag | 9.8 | 9.7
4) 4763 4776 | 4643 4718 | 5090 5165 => -0.01 mag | 9.77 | 9.64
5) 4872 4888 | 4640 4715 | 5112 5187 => 0.00 mag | 9.77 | 9.58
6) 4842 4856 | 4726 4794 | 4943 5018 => 0.02 mag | 9.79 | 9.67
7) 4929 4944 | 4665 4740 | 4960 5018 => 0.00 mag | 9.8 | 9.67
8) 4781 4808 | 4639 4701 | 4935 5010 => 0.00 mag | 9.75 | 9.68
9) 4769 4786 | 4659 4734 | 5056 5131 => 0.00 mag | 9.78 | 9.68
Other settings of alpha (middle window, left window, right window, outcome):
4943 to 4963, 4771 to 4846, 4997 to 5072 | 0.06 A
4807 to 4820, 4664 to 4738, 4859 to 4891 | -0.34 A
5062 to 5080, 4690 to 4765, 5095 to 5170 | -0.12 A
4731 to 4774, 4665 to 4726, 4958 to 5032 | -0.17 A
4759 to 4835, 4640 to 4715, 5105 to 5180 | 0.06 A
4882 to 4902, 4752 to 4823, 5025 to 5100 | 0.16 A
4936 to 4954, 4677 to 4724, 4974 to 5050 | -0.03 A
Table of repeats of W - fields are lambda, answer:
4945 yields 9.866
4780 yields 9.715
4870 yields 9.39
